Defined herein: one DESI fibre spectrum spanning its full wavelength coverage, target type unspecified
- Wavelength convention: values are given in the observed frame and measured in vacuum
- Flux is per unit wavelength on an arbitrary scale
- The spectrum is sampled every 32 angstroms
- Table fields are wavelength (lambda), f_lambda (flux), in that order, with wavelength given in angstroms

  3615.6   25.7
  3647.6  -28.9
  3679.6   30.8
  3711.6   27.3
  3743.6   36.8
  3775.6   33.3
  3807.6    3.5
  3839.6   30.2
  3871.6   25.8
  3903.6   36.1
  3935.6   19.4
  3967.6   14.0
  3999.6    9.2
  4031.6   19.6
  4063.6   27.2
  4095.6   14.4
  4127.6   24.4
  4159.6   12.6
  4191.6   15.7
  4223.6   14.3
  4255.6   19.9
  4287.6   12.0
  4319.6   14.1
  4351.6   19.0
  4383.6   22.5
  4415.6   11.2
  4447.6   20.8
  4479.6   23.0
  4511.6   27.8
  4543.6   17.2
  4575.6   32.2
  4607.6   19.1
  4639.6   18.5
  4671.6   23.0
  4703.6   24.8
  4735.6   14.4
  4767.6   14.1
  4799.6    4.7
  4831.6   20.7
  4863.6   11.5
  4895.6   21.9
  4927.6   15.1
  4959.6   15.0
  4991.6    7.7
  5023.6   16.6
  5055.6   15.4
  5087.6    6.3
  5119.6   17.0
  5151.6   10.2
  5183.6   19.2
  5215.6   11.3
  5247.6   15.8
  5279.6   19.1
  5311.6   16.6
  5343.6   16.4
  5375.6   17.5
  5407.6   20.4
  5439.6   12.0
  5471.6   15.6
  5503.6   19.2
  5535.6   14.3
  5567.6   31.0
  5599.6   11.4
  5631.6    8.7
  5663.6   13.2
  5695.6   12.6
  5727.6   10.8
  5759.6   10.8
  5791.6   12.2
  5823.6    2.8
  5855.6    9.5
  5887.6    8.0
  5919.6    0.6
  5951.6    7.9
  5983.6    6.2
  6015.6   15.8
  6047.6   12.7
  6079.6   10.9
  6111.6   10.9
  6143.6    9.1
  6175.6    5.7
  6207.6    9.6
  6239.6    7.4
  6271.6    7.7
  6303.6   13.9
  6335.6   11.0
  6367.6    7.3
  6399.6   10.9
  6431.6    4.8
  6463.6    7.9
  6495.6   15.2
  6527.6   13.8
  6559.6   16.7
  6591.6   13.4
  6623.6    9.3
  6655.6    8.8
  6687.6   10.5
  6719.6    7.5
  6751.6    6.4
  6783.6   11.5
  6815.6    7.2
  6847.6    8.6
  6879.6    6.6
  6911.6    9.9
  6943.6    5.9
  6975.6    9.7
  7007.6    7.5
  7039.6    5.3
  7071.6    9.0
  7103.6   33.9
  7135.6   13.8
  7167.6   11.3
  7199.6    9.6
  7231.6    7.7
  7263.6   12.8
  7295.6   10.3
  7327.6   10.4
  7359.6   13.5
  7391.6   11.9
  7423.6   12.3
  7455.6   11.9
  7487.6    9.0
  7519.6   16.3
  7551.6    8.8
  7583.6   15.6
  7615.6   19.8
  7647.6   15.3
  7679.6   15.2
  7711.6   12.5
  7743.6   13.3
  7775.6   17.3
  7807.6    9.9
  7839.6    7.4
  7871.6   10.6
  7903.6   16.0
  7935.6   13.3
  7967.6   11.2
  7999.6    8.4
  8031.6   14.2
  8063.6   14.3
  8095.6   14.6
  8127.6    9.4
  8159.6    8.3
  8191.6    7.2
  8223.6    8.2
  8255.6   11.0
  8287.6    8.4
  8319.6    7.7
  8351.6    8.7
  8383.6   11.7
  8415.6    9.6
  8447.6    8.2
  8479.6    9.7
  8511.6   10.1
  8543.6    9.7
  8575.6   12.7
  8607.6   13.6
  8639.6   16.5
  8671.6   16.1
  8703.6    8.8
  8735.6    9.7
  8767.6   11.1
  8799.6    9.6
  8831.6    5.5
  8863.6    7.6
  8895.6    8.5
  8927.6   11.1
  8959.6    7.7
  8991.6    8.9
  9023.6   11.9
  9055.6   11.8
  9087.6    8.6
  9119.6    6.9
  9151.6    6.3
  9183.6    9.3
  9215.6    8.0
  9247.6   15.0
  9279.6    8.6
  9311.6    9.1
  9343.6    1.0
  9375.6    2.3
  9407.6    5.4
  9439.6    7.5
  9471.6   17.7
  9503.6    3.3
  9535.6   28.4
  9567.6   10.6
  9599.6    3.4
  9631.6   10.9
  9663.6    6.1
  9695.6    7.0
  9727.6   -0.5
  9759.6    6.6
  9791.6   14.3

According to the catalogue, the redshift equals 0.90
